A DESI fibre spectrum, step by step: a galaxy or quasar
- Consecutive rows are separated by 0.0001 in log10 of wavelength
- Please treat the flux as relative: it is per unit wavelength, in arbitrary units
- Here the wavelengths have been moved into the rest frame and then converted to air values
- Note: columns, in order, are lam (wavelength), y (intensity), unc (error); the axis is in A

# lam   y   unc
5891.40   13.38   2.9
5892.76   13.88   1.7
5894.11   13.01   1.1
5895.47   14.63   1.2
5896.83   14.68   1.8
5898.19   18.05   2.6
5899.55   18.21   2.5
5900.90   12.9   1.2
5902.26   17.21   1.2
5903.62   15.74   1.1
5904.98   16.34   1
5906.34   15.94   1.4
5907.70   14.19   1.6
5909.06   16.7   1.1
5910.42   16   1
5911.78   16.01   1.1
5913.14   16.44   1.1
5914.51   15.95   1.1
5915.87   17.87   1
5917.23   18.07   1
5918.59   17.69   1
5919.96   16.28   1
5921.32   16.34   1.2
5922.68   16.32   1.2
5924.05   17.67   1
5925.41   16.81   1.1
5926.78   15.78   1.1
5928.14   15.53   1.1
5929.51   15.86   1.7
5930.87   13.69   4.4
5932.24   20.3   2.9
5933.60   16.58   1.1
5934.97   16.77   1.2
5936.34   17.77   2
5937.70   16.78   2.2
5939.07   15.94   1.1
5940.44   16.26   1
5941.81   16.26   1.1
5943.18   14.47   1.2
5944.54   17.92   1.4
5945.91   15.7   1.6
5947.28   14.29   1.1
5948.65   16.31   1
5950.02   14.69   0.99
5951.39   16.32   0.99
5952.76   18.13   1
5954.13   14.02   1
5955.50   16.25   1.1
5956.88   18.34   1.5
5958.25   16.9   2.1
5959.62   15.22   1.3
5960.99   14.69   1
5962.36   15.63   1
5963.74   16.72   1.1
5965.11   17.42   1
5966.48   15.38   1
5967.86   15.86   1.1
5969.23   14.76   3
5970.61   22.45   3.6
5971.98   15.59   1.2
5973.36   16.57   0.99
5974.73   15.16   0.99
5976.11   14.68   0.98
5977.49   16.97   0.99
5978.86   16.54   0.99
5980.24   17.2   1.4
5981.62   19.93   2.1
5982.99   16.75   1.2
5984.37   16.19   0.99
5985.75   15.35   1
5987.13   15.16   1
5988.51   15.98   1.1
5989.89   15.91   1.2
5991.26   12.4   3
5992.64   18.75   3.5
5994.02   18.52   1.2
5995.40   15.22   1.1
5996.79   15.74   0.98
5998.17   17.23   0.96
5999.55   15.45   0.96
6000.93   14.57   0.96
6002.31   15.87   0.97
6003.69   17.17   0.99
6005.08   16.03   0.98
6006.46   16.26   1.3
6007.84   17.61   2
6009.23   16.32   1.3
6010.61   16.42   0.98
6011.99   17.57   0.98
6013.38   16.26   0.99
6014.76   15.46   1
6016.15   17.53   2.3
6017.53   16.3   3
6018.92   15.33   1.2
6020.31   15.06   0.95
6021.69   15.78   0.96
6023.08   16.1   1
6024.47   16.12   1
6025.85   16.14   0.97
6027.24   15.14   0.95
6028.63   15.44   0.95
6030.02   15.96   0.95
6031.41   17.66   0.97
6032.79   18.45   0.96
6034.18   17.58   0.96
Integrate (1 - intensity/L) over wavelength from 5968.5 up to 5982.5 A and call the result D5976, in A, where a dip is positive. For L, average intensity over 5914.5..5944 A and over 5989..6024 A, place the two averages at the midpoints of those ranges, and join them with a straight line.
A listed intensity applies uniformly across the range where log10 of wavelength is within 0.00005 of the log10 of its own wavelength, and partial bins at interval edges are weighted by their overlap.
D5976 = -0.53 A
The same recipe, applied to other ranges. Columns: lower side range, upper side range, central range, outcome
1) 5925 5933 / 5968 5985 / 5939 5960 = 0.6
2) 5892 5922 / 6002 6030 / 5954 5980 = -0.4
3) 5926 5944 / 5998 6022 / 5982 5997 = 0.2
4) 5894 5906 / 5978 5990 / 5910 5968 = -0.8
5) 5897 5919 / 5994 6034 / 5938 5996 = 0.3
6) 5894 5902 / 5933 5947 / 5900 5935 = -1.0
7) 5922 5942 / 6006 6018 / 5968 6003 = 0.6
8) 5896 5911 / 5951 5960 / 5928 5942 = -0.2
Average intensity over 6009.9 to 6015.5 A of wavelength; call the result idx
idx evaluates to 16.4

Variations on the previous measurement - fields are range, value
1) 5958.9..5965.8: 16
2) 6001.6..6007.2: 16.3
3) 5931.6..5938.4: 17.6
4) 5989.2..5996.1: 16.2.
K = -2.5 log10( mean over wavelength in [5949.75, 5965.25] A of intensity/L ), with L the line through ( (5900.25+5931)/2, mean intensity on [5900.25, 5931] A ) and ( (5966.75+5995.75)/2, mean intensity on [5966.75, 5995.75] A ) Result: 0.01 mag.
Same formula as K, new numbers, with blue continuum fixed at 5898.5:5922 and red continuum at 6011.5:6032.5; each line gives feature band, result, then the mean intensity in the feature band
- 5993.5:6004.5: 0.00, 16.2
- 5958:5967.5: 0.02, 16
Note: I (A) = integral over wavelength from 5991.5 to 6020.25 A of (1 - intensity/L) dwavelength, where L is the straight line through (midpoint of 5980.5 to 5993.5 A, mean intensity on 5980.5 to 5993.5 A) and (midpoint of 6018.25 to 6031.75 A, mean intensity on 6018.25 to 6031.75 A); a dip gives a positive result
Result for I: -0.5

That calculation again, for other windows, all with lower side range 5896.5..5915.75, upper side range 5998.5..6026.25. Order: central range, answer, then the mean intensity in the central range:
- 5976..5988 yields -0.33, 16.6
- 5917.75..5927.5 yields -0.36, 16.7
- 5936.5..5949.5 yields 0.07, 16.1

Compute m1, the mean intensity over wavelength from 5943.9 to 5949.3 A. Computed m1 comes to 16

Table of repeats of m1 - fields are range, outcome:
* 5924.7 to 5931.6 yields 15.6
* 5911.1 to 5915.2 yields 16.1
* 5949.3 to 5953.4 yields 16.4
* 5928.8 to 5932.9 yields 16.6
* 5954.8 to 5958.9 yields 17.1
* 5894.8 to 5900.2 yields 16.4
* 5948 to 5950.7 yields 15.5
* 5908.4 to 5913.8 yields 16.3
